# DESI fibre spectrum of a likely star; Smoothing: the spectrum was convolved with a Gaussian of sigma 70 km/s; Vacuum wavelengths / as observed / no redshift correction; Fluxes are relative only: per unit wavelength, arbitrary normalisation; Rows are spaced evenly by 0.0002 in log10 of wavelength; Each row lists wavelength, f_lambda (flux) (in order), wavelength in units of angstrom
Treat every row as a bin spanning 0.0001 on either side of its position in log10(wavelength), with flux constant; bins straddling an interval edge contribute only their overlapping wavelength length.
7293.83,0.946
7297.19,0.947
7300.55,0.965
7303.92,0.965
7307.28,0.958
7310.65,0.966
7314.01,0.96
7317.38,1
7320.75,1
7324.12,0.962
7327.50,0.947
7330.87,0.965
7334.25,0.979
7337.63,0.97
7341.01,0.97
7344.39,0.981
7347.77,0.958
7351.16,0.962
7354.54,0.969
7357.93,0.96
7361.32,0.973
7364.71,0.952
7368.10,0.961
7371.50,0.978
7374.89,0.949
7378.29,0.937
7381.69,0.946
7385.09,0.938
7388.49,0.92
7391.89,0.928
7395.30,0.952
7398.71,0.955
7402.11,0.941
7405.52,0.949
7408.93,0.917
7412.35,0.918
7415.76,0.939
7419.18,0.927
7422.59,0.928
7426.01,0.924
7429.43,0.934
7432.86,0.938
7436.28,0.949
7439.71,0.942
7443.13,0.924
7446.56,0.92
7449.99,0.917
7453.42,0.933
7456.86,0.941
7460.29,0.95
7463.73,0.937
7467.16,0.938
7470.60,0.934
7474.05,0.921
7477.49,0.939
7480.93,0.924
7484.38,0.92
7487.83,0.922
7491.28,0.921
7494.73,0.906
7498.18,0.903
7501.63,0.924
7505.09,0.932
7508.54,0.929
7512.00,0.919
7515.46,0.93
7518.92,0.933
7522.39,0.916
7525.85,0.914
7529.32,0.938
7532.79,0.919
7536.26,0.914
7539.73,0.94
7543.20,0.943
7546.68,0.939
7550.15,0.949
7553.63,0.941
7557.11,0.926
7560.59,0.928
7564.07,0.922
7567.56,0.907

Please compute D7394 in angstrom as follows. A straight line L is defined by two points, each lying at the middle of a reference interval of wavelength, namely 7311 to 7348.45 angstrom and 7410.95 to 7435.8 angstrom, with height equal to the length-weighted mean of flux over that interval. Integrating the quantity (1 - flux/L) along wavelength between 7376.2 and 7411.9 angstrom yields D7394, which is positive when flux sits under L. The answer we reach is 0.2 angstrom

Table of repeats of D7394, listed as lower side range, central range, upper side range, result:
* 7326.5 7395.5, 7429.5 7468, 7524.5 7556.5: 0.4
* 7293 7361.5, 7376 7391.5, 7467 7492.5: 0.3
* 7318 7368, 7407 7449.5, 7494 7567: 0.9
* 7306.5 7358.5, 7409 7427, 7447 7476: 0.4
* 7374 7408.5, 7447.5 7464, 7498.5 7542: 0.0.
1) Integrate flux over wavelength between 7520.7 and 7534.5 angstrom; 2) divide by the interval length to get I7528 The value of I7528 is 0.922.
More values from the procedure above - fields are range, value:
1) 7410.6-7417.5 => 0.927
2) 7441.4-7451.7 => 0.921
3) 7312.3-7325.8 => 0.981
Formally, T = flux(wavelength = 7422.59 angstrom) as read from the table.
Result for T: 0.928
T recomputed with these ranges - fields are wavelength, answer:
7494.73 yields 0.906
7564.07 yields 0.922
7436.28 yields 0.949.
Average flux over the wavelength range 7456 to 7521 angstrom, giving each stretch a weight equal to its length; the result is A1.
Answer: 0.927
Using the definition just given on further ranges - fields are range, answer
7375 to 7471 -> 0.935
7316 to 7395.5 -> 0.961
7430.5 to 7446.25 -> 0.936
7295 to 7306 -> 0.958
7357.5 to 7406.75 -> 0.949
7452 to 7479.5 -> 0.937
